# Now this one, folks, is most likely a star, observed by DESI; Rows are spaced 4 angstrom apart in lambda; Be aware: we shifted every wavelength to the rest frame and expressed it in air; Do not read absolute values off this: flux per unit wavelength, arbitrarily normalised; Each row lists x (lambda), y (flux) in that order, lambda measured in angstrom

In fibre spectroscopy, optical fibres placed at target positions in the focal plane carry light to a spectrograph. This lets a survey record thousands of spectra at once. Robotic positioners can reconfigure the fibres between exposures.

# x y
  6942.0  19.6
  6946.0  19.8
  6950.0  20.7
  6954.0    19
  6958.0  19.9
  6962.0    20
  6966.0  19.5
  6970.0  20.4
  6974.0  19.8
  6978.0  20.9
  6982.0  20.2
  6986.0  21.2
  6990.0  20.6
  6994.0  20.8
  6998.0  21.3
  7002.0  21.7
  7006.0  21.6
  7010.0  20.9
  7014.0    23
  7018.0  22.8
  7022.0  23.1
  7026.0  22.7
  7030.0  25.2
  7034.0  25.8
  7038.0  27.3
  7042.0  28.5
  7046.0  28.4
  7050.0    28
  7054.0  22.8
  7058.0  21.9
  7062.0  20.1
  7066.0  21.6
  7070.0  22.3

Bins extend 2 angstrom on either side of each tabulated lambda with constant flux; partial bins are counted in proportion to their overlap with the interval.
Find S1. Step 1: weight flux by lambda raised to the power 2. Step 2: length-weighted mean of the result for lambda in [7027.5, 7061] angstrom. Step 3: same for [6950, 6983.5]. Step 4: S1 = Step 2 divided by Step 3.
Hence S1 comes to 1.3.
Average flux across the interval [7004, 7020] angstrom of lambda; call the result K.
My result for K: 22.1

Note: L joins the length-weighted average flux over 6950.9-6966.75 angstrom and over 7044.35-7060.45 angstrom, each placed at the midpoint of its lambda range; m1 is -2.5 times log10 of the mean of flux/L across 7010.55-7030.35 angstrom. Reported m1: 0.01 mag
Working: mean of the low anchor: 19.7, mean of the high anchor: 25.1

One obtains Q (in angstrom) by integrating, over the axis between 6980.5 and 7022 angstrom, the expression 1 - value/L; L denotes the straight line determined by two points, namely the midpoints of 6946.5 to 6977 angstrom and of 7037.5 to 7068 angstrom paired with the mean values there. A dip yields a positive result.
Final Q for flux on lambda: 0.9 angstrom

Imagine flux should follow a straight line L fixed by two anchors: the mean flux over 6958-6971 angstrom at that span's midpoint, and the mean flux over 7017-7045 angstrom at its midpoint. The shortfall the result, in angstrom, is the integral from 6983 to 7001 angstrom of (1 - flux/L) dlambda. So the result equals 0.9 angstrom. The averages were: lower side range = 19.9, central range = 21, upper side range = 25.3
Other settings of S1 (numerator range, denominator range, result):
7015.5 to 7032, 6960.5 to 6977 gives 1.19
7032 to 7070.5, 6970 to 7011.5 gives 1.21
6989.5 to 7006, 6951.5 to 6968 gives 1.09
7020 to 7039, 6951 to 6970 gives 1.28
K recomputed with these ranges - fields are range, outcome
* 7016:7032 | 23.4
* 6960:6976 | 19.9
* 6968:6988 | 20.5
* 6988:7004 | 21.1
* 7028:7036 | 25.5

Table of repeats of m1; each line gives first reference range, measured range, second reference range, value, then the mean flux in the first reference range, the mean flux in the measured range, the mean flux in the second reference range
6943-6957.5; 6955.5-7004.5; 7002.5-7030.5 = 0.03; 19.8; 20.5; 22.6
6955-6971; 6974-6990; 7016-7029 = 0.01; 19.9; 20.6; 23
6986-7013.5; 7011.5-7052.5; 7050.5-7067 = -0.17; 21.3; 25.4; 22.2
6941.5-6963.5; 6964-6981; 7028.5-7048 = 0.07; 19.8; 20.2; 27.1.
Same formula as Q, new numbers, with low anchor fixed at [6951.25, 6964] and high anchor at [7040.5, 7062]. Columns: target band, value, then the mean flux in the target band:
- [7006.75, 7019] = 0.5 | 22.1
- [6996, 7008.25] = 0.5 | 21.5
